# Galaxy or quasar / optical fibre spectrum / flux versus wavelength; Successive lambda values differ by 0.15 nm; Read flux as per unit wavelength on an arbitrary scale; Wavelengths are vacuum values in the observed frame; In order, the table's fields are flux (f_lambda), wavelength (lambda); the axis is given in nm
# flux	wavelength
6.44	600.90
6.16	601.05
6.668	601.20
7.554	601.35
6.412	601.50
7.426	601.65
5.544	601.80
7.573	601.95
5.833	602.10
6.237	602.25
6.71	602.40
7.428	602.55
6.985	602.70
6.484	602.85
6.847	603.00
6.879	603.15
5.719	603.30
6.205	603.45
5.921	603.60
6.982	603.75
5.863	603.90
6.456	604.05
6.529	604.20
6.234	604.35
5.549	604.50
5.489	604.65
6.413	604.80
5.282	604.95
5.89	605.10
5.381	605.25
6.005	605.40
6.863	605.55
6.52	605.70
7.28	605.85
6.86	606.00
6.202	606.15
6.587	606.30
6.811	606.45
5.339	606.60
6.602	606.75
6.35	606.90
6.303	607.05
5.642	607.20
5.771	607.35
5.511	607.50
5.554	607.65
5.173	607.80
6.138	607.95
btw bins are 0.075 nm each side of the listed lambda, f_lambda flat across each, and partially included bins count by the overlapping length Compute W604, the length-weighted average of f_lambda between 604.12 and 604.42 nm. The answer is 6.39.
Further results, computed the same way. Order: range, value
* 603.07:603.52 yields 6.27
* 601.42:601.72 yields 6.92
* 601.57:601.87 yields 6.5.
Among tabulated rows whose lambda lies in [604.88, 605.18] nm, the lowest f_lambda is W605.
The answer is 5.282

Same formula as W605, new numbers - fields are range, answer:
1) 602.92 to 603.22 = 6.847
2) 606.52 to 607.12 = 5.339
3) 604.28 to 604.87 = 5.489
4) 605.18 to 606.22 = 5.381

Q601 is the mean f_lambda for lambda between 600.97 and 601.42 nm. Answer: 6.78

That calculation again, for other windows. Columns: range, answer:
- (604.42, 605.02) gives 5.69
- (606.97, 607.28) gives 5.98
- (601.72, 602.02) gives 6.56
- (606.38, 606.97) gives 6.27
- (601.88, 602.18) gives 6.68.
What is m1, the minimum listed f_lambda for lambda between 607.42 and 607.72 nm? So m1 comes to 5.511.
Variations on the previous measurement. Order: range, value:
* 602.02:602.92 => 5.833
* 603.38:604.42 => 5.863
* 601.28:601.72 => 6.412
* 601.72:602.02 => 5.544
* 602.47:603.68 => 5.719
